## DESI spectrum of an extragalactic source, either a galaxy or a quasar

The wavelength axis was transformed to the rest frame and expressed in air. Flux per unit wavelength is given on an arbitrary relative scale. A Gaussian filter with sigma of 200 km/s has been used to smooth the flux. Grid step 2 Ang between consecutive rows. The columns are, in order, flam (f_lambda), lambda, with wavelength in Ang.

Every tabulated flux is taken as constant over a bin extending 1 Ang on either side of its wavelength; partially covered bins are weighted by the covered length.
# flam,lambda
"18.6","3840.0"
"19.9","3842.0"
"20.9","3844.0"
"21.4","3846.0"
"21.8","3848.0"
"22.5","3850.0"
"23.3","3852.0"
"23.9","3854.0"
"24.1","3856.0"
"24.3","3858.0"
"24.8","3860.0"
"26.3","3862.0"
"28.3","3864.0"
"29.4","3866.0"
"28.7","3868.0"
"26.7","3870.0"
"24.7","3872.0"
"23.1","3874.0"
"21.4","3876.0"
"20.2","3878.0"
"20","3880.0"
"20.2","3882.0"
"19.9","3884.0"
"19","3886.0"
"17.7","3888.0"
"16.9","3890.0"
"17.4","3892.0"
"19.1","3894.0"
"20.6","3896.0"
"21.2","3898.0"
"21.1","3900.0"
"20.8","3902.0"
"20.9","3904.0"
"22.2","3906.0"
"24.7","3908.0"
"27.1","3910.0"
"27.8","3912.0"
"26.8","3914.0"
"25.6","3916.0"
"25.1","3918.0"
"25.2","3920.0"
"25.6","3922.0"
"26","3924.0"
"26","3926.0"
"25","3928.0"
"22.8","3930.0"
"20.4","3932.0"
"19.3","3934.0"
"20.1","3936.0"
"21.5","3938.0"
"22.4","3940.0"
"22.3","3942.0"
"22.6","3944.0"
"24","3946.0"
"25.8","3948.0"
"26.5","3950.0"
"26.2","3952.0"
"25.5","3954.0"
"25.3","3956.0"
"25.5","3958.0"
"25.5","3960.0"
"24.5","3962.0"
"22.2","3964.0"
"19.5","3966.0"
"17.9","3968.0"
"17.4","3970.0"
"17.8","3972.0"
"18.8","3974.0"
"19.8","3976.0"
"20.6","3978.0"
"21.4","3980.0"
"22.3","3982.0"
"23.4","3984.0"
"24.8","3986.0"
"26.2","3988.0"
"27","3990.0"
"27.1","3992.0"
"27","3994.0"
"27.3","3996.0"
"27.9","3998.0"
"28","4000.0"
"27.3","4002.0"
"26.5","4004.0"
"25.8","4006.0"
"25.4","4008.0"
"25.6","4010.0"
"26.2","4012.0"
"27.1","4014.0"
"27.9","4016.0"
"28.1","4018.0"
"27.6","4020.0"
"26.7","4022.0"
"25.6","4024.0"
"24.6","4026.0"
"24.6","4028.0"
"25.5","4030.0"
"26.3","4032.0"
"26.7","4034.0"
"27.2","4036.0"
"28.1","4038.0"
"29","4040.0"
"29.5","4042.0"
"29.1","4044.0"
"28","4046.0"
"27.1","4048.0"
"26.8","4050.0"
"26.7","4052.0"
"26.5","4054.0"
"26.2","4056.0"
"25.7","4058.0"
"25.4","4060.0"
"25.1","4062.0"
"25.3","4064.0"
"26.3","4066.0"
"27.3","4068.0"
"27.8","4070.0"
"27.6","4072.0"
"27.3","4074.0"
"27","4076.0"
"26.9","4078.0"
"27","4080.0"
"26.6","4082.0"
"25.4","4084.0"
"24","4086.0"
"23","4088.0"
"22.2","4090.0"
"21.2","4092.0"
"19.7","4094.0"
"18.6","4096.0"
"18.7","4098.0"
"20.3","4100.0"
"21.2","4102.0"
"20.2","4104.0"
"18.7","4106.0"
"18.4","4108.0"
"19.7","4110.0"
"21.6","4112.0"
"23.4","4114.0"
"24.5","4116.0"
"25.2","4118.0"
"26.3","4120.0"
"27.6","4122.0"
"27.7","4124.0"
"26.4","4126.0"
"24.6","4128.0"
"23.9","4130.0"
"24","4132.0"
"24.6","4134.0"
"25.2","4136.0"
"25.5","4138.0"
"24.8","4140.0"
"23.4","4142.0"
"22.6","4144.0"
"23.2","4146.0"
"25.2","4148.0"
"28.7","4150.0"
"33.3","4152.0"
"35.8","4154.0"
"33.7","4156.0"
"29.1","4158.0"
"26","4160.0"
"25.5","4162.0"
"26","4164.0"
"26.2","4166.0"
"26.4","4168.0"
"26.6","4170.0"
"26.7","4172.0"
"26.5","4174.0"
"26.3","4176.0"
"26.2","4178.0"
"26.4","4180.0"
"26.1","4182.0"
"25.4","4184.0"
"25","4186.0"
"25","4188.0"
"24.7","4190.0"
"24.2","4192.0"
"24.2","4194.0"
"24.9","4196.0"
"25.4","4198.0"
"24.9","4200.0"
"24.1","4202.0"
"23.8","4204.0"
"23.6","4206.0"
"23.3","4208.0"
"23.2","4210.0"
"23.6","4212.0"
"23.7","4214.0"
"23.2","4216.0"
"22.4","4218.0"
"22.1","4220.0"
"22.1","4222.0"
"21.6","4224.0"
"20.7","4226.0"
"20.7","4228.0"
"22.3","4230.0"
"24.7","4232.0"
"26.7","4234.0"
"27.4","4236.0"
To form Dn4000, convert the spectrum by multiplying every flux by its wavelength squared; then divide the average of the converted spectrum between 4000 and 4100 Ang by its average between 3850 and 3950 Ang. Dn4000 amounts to 1.21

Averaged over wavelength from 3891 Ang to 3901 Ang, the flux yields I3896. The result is 19.9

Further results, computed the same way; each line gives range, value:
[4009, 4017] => 26.7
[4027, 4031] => 25.1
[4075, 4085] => 26.6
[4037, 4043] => 28.9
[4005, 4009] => 25.6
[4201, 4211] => 23.6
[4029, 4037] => 26.4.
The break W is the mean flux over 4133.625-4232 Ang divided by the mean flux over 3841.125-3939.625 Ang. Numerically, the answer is 1.10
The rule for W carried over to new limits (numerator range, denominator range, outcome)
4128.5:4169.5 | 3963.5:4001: 1.16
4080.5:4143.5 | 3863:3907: 1.06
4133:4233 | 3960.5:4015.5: 1.05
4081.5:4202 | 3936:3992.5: 1.08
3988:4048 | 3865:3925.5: 1.18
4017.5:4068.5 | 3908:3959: 1.09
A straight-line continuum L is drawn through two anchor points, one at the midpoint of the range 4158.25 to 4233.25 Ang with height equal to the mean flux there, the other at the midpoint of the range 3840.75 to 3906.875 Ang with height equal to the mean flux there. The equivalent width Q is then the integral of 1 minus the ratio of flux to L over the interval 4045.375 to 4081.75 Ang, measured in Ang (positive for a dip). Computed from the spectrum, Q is -4.8 Ang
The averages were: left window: 22.2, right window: 24.5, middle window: 26.7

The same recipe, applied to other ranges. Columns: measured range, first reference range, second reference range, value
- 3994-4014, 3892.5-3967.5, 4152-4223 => -2.2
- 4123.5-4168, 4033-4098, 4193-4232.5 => -4.0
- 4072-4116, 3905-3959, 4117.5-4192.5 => 5.4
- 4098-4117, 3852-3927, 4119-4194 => 3.7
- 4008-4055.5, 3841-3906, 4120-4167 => -4.1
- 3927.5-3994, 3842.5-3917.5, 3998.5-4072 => 5.5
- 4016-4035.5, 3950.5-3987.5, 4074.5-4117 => -3.5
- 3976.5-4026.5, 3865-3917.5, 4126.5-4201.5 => -4.0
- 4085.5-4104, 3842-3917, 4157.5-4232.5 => 2.4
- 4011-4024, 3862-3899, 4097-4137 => -2.6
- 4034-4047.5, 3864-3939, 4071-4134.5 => -2.9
